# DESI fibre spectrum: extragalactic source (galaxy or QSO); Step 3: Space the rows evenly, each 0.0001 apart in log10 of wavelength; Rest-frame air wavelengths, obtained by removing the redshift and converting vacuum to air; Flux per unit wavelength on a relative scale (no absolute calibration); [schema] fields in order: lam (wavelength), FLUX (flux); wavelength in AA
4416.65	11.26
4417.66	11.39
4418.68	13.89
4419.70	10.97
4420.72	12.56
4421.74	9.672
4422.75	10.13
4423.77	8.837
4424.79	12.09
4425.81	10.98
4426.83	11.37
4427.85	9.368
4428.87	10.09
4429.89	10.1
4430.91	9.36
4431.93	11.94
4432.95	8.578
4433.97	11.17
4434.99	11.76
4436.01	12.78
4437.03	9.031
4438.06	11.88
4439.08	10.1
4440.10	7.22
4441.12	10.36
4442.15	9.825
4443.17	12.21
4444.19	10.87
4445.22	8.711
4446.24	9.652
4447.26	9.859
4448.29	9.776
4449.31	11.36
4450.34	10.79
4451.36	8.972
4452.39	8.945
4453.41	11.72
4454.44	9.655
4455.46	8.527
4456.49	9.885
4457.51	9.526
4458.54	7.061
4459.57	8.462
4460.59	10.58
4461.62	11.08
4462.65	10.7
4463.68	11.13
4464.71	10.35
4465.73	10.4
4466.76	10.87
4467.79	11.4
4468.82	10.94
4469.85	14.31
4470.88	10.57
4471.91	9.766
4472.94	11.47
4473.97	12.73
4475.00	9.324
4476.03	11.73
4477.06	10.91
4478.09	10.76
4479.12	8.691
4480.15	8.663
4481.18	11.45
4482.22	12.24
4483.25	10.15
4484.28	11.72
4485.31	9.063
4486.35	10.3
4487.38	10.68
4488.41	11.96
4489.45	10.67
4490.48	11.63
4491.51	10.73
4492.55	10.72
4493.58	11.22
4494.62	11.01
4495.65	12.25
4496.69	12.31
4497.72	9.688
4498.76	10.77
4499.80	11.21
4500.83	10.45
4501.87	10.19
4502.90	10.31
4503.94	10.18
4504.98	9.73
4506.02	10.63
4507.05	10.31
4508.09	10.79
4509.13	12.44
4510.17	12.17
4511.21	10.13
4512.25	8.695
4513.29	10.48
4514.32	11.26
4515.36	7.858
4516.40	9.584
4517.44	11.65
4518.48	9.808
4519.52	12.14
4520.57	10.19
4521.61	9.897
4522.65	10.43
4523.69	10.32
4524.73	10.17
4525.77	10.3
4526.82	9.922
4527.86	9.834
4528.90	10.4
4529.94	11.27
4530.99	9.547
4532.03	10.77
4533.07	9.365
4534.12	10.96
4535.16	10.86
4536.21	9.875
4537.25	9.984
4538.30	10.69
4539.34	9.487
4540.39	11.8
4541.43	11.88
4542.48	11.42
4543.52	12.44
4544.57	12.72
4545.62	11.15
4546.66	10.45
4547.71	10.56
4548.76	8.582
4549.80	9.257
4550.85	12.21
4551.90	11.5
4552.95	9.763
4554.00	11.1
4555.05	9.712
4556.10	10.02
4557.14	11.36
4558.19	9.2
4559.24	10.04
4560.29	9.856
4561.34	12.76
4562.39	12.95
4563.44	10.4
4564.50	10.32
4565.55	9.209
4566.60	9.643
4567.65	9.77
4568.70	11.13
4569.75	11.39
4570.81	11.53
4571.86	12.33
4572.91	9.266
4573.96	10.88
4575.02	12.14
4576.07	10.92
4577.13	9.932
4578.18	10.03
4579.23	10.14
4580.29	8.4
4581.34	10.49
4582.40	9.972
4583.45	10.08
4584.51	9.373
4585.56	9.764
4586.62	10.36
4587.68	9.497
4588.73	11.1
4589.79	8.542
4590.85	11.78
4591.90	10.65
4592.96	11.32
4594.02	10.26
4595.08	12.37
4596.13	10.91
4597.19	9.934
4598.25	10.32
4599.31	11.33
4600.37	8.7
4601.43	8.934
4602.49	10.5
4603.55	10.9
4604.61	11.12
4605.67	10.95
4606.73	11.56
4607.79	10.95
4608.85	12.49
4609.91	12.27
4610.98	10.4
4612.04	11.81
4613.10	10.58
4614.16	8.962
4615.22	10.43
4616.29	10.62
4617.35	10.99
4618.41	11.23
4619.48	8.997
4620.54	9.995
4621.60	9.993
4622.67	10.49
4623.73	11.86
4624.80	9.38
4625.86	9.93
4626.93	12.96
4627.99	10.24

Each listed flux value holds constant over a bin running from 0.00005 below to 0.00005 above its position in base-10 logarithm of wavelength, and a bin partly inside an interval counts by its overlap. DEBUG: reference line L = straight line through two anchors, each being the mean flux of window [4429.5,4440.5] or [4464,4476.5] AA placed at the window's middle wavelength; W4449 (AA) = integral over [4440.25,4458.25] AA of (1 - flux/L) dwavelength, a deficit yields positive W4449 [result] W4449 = 1.3 AA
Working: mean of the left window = 10.4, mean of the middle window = 9.94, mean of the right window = 11.2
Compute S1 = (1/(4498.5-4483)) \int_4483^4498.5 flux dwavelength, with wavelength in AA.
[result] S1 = 11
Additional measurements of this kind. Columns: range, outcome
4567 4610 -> 10.6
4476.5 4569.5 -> 10.6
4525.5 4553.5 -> 10.6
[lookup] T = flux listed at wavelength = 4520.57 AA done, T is 10.19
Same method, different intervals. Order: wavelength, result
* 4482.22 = 12.24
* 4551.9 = 11.5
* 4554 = 11.1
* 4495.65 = 12.25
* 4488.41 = 11.96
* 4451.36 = 8.972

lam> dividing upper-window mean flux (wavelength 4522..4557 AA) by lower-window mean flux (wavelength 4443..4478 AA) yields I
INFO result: 1.0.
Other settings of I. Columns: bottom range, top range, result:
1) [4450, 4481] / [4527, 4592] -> 1.02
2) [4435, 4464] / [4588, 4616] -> 1.07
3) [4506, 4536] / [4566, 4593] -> 1.00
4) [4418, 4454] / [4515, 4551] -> 1.00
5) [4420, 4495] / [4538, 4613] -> 1.02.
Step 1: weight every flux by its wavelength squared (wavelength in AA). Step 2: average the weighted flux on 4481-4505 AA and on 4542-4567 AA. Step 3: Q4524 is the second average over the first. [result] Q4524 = 1.0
